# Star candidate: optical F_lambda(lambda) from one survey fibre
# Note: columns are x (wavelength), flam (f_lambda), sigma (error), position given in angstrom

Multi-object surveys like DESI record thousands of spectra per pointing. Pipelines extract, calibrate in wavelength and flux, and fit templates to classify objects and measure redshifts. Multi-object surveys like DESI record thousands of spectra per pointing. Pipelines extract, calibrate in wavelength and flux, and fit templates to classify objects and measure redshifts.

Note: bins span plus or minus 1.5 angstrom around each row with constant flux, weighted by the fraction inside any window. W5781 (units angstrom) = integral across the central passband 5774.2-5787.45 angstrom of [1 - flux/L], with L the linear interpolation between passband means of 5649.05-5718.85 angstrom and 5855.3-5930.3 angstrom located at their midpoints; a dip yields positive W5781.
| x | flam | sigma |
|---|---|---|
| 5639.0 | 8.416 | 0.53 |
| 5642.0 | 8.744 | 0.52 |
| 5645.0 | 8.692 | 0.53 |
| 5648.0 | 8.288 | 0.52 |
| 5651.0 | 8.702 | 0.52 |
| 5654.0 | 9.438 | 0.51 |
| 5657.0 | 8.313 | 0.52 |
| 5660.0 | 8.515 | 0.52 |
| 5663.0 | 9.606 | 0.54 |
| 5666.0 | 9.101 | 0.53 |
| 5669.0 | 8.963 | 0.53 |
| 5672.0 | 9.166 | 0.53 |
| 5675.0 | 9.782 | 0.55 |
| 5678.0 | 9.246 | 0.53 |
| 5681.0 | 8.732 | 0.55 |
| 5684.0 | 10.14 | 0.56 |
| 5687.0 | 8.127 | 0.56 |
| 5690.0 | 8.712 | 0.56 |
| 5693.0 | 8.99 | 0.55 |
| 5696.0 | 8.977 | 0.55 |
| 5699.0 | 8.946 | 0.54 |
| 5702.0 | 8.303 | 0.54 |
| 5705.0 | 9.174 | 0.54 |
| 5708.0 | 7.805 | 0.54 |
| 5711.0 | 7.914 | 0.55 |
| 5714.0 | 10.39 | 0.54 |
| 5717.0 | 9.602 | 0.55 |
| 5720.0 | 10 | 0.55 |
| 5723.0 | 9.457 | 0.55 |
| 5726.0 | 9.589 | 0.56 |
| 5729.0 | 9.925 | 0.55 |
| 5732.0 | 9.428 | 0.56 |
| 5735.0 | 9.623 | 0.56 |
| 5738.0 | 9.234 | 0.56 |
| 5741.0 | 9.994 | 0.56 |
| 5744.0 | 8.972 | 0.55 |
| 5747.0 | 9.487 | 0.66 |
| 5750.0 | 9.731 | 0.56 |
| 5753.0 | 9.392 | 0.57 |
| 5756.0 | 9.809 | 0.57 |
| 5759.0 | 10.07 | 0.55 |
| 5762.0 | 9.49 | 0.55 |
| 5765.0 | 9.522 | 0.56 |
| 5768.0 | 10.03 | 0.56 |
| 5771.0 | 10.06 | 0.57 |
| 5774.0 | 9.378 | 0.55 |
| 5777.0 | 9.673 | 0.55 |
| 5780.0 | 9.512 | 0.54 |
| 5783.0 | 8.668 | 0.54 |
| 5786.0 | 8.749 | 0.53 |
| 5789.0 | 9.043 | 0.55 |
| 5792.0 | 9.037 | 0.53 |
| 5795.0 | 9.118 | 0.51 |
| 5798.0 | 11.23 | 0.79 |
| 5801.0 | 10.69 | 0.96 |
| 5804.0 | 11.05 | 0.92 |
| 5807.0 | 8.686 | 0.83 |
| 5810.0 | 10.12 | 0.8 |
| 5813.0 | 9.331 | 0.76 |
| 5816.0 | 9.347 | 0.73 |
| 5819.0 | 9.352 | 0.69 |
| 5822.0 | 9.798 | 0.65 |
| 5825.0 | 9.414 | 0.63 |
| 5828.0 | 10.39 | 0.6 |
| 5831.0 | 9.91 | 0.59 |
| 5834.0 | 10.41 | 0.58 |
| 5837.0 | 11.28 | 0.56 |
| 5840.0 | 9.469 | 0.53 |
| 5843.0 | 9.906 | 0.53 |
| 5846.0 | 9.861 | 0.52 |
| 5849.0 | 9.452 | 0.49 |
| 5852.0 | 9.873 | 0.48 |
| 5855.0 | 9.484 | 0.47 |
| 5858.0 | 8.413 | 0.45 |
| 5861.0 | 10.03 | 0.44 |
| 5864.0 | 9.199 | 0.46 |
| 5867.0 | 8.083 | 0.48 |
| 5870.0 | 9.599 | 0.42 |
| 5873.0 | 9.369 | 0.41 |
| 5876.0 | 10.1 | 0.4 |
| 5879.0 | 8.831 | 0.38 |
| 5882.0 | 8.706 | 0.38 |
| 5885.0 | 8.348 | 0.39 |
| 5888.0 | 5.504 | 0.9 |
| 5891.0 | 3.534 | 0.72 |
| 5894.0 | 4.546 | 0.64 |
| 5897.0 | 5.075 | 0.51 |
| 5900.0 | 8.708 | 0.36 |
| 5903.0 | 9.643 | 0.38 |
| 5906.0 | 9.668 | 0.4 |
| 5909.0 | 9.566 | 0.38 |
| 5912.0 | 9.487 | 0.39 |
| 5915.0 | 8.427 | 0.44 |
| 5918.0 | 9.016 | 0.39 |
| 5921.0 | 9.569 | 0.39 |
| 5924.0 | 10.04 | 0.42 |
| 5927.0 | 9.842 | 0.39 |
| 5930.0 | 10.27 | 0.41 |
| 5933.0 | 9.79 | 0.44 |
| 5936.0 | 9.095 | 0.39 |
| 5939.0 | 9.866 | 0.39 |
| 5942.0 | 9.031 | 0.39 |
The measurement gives -0.6 angstrom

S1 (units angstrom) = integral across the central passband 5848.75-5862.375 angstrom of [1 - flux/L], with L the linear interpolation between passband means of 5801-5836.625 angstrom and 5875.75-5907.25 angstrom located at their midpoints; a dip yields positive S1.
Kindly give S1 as -1.3 angstrom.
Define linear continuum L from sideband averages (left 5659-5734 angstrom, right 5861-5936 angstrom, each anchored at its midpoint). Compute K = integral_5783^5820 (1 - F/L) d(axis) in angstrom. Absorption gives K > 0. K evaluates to -3.2 angstrom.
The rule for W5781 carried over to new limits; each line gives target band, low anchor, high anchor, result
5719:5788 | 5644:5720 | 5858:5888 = -4.62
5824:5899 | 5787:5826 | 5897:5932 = 5.98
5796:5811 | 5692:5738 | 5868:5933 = -2.45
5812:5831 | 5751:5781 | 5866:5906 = -1.81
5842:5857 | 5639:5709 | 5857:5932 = -1.82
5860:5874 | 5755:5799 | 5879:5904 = -3.44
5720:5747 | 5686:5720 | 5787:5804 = -1.00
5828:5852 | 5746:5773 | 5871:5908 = -4.43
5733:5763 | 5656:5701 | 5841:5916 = -2.45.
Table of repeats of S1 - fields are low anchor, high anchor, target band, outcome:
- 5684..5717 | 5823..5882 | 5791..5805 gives -1.4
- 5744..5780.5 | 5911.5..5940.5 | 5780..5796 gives 1.1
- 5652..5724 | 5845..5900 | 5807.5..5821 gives -1.6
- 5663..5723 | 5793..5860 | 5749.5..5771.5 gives -0.7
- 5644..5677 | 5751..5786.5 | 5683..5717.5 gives 1.1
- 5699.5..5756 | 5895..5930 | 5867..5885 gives -0.1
